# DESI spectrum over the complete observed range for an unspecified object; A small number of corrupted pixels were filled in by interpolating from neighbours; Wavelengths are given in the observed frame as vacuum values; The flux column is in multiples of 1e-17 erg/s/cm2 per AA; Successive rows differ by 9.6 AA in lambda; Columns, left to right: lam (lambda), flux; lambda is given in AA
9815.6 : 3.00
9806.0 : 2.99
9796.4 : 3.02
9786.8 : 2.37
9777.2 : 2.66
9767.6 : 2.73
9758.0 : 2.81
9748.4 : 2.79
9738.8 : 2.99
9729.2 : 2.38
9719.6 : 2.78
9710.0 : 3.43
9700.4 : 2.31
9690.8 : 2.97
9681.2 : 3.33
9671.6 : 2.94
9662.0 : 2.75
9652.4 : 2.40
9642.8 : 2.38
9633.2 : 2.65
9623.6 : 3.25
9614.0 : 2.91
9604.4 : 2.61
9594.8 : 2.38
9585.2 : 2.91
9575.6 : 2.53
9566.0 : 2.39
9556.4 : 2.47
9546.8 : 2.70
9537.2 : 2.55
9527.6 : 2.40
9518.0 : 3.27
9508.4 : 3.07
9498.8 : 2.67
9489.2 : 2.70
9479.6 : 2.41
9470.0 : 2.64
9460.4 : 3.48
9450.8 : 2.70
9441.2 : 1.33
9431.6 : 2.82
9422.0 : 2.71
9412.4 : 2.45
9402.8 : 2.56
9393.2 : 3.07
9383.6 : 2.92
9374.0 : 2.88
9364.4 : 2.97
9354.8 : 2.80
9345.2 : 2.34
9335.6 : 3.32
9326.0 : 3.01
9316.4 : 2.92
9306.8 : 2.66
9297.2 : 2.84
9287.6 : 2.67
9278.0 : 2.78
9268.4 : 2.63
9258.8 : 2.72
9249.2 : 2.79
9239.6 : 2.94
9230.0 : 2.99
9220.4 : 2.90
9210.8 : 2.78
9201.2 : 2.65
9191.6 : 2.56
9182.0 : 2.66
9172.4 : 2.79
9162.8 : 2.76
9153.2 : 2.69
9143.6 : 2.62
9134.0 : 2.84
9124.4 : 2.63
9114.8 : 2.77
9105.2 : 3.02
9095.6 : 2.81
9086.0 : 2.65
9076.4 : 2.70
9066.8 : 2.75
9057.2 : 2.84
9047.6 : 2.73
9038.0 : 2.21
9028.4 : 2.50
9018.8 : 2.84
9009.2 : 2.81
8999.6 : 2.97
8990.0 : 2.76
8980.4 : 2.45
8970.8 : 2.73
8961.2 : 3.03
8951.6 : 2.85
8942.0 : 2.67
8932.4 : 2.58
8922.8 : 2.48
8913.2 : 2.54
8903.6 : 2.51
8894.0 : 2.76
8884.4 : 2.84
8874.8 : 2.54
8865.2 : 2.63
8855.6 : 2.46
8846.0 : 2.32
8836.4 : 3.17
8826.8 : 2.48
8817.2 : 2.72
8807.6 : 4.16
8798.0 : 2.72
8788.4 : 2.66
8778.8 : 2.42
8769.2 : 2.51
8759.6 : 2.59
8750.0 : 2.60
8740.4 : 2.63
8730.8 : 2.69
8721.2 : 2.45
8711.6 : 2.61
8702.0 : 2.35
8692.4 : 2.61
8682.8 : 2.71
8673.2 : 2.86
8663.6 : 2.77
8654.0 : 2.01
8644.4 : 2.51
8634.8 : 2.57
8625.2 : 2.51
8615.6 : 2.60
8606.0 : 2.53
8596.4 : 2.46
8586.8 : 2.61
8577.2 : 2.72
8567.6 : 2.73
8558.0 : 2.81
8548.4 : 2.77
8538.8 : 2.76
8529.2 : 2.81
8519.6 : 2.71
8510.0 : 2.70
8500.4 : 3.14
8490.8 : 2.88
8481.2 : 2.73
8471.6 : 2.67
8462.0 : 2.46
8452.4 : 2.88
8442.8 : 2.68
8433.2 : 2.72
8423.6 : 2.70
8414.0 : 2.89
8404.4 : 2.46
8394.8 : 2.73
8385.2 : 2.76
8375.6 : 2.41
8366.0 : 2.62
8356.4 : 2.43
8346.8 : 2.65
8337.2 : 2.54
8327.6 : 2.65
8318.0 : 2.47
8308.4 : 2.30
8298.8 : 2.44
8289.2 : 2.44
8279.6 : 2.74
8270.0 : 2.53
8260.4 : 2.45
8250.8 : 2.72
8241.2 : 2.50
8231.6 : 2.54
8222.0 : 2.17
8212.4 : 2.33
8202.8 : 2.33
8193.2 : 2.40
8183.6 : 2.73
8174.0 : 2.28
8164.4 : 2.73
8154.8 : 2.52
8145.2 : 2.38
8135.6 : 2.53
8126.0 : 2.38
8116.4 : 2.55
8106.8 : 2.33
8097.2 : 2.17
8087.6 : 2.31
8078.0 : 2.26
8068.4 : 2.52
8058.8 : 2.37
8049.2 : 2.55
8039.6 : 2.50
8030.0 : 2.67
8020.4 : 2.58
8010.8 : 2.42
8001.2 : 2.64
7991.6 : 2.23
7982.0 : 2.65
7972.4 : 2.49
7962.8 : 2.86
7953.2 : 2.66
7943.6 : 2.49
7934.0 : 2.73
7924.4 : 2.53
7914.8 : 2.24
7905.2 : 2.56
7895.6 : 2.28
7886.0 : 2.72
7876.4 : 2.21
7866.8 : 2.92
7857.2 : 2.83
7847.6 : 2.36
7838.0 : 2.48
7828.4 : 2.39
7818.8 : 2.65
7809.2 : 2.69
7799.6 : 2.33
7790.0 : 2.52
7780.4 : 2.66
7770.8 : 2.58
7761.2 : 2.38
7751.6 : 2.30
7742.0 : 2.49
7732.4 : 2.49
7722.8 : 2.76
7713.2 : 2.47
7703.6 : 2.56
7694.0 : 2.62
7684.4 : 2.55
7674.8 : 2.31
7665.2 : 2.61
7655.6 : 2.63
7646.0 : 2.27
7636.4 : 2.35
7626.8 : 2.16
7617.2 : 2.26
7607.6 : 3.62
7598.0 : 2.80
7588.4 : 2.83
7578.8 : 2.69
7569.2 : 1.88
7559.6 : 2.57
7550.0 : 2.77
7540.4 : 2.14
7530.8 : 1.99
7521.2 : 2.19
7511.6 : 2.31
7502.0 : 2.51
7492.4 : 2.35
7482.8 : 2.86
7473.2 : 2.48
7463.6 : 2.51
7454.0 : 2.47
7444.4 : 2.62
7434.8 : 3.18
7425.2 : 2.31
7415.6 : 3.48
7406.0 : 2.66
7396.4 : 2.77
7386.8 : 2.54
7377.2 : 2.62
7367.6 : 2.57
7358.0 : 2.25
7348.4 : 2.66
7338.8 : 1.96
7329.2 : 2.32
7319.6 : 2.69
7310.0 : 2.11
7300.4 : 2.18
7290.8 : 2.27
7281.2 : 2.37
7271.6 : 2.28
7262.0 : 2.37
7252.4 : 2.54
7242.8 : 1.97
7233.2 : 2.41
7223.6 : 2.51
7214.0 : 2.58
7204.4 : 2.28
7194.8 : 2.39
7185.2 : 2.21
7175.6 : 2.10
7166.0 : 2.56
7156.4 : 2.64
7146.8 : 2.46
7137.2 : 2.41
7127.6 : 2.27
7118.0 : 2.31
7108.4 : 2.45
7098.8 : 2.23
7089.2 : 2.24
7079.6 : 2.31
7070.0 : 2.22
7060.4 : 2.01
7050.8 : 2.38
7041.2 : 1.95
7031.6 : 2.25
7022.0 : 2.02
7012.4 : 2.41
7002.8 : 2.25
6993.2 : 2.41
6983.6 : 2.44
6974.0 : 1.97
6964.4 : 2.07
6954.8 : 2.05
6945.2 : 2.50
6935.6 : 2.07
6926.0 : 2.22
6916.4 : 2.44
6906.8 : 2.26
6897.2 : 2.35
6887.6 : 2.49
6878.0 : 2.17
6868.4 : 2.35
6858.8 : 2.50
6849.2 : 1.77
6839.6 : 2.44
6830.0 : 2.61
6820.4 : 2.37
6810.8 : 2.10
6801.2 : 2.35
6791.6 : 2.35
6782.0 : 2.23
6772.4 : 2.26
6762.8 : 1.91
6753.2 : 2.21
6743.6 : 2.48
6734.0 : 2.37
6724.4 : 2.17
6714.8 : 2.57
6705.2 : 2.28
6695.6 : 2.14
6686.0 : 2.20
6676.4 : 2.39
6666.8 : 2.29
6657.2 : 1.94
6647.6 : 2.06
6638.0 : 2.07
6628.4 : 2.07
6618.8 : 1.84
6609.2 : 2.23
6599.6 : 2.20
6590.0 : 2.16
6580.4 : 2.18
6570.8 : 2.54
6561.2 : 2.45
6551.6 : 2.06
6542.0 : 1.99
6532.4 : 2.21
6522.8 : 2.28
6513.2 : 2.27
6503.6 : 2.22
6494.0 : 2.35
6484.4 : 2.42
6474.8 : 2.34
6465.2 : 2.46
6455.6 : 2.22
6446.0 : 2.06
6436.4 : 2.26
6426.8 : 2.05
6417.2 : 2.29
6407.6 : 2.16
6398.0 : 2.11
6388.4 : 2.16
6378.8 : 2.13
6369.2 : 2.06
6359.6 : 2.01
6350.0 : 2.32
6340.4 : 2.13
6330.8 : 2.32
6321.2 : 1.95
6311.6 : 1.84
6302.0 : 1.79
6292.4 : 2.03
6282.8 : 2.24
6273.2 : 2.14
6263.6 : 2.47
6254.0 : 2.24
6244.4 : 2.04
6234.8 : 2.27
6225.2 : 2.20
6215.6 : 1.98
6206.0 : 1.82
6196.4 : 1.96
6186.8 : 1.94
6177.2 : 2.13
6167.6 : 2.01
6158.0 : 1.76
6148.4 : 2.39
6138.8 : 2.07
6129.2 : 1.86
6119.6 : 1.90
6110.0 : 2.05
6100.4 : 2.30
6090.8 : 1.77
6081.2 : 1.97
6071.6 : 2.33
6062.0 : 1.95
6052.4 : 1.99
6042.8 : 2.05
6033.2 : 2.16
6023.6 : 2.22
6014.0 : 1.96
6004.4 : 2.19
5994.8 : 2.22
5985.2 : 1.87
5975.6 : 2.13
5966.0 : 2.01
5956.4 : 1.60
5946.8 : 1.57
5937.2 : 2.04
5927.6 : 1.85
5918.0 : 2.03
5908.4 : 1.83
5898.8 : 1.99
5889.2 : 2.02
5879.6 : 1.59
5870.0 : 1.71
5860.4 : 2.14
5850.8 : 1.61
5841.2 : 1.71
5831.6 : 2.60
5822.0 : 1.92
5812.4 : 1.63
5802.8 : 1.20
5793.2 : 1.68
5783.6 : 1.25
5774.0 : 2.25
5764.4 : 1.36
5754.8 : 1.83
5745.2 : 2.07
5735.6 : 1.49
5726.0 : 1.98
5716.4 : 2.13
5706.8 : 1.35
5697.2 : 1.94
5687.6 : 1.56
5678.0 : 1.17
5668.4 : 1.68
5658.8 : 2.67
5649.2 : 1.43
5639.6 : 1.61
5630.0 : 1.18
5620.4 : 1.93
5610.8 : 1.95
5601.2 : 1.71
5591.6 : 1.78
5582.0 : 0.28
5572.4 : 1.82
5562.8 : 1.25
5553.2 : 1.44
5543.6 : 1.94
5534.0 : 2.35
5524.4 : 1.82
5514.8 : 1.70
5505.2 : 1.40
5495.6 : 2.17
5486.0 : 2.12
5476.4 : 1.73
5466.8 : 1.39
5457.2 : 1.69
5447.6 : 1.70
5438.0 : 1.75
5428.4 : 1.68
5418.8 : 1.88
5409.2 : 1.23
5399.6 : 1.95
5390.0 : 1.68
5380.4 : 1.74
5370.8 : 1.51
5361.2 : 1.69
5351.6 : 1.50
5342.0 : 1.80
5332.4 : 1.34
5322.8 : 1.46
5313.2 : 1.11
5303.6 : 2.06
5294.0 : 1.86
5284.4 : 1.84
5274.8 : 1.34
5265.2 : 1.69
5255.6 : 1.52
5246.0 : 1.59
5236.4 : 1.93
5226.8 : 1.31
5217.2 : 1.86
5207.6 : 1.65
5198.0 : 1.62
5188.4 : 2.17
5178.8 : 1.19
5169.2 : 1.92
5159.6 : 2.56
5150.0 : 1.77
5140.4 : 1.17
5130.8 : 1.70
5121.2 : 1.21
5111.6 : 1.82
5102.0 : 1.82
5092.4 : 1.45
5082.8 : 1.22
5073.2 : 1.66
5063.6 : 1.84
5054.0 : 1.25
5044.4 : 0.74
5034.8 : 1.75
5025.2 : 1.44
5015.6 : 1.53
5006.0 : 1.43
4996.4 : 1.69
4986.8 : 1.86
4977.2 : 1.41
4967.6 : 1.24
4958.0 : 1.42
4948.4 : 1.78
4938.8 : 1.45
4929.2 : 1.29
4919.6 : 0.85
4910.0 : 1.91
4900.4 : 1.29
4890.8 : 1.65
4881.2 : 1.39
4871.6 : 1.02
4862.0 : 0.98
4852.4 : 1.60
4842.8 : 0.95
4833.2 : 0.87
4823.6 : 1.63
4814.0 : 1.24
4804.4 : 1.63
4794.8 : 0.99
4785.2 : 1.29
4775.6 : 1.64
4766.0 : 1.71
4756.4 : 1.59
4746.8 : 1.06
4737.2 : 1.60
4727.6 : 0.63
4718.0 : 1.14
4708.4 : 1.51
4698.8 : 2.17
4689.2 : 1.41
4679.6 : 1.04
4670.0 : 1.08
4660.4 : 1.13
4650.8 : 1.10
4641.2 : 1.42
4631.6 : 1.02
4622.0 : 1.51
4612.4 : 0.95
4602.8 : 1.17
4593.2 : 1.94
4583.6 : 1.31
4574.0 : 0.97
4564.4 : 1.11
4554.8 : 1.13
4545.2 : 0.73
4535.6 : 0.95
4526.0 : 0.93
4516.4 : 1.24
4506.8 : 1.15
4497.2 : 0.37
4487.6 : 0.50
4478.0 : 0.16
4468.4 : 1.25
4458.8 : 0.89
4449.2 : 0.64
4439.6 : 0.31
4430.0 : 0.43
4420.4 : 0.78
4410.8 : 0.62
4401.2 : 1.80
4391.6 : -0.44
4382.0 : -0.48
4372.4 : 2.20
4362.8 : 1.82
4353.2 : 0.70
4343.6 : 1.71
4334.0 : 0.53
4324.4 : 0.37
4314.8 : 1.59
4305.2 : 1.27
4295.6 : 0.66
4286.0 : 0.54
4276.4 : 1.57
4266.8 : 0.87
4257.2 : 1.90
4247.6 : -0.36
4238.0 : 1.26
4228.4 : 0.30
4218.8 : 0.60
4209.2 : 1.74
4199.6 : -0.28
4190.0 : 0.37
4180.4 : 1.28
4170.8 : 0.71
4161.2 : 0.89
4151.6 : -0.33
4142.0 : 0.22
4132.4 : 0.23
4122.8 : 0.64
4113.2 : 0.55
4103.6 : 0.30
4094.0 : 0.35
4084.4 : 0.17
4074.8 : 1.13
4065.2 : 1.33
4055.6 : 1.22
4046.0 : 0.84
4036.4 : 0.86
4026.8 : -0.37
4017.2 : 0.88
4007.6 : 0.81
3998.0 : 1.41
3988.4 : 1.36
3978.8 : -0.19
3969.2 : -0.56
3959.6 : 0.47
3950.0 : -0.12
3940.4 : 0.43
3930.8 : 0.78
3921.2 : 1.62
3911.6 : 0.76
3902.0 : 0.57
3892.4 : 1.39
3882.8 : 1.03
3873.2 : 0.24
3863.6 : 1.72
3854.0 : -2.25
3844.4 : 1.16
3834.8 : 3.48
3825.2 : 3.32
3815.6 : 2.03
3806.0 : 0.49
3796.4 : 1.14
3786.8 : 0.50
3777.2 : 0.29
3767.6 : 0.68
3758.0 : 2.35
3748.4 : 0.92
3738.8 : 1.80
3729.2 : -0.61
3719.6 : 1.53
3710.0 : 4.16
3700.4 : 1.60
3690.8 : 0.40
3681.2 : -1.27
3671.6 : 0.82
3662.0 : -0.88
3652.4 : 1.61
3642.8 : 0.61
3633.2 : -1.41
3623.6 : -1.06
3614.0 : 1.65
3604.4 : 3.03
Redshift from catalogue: 0.129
